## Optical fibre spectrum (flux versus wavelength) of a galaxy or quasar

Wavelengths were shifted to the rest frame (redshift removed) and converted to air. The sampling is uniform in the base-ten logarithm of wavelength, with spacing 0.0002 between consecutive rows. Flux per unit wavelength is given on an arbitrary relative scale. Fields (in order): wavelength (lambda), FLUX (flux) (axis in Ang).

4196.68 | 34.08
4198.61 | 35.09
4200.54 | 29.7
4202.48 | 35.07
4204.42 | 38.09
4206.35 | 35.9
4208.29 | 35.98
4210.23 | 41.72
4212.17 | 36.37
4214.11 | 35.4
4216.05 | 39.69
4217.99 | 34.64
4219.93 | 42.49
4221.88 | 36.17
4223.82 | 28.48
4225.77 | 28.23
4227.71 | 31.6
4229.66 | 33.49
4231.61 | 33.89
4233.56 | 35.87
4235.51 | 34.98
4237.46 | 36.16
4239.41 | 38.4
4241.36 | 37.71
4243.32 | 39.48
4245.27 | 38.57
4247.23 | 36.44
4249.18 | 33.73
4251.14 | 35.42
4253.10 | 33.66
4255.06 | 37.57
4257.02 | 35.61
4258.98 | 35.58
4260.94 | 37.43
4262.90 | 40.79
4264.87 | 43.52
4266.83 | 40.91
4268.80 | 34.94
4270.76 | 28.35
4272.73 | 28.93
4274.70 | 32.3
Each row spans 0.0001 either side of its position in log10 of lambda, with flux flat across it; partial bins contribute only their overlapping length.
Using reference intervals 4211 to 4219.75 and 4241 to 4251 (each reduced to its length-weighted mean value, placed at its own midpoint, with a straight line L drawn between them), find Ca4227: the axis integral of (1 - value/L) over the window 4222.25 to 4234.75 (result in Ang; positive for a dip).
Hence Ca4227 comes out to 1.7 Ang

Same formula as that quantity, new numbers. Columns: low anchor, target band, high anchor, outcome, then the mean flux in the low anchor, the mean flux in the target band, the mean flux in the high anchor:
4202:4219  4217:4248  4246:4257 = 0.7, 37.1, 35.4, 35.4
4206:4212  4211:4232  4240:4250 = 1.7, 37.8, 34.7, 37.3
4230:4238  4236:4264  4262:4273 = -0.8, 35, 36.9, 36.7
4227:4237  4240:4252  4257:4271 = -0.4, 34.1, 37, 37.7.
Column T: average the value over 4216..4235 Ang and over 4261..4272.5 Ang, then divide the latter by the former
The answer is 1.08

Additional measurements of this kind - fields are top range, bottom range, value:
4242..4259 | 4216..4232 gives 1.07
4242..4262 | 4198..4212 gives 1.01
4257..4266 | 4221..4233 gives 1.21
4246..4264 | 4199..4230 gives 1.03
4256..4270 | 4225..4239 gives 1.13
